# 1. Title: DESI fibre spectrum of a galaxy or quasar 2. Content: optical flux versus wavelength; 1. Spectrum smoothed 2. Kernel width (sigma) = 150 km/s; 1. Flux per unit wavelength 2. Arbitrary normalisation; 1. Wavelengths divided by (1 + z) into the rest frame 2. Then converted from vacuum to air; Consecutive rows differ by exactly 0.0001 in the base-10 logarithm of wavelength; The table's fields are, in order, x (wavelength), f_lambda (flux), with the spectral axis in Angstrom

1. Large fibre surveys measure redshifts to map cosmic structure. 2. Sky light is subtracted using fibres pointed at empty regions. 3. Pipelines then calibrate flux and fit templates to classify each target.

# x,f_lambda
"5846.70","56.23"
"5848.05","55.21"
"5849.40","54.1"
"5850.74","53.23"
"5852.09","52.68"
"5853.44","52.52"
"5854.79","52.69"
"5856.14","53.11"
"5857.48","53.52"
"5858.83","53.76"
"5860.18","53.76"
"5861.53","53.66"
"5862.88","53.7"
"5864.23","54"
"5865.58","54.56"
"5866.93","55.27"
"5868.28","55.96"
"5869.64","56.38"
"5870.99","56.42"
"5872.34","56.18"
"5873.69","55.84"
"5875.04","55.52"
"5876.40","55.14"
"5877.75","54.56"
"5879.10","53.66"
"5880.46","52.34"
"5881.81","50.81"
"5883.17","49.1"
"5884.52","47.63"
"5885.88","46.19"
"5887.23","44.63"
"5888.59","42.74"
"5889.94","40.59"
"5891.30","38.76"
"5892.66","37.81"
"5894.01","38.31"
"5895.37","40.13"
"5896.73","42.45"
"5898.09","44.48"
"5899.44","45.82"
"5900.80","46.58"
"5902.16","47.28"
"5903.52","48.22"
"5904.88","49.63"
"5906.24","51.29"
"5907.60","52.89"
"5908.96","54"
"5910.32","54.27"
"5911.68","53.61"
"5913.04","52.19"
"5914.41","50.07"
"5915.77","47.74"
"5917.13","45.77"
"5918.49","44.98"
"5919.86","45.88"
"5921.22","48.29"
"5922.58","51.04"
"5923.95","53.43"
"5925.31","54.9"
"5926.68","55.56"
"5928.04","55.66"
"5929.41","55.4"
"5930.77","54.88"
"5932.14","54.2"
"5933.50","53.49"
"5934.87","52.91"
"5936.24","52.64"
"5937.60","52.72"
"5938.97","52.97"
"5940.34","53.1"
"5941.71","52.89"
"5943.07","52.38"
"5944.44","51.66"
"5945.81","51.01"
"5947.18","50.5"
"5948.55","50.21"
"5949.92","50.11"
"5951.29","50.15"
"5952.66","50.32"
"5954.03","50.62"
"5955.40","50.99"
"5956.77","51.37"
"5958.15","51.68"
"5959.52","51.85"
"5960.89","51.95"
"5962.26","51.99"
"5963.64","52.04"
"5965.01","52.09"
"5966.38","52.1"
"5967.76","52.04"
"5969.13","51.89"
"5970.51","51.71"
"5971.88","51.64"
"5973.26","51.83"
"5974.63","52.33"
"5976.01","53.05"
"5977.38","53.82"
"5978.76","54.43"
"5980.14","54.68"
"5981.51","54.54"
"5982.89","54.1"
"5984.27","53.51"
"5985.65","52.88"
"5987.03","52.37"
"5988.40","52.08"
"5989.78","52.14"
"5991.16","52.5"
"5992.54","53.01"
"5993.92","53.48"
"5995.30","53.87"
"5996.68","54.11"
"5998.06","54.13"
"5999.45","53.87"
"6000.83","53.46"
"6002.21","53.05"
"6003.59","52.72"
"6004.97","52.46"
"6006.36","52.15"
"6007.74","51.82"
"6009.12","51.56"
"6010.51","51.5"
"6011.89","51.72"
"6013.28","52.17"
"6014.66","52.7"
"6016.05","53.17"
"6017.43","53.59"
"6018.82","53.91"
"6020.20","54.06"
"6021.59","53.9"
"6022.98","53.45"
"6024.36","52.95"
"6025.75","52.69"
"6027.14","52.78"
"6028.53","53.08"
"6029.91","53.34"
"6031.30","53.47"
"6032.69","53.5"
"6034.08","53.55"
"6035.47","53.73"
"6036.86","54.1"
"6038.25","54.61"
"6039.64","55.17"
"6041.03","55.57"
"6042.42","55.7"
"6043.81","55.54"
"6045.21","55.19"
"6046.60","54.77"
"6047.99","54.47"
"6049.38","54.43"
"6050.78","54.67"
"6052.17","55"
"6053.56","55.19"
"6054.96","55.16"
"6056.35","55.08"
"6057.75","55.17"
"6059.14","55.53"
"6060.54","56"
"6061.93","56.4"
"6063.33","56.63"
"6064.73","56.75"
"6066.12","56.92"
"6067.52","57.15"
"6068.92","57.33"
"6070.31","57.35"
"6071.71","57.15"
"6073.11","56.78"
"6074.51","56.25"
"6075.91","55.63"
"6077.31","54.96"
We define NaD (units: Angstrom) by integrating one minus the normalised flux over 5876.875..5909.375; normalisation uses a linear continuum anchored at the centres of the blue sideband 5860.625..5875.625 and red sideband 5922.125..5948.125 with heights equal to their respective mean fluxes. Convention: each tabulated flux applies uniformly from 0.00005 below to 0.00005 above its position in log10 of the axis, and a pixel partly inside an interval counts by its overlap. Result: 4.7 Angstrom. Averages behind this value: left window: 55.2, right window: 53.2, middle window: 46.7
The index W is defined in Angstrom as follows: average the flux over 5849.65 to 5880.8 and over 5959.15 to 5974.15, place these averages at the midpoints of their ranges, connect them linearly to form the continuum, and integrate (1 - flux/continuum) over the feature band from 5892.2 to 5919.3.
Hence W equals 3.0 Angstrom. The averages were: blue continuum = 54.3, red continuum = 51.9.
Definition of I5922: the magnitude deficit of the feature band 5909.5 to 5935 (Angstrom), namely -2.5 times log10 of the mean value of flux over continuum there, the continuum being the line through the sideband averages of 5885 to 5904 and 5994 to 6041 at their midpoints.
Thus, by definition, -0.14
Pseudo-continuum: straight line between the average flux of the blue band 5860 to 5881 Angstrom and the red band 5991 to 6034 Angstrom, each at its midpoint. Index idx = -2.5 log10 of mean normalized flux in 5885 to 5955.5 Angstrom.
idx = 0.10 mag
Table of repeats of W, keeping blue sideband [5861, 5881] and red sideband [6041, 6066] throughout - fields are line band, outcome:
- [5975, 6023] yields 1.9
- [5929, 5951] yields 1.0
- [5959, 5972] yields 0.8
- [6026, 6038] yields 0.4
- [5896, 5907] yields 1.6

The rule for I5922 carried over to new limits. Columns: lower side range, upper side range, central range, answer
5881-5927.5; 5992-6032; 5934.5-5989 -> -0.04 mag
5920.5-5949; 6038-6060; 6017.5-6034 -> 0.03 mag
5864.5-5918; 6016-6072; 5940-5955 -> 0.01 mag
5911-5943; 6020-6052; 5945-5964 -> 0.03 mag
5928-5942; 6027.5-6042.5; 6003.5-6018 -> 0.03 mag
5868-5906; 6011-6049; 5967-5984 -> -0.03 mag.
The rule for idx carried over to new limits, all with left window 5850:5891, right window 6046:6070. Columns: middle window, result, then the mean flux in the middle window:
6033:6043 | 0.015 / 54.6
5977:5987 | 0.009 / 53.9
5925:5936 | -0.024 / 54.5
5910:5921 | 0.084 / 49.1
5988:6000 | 0.026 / 53.2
